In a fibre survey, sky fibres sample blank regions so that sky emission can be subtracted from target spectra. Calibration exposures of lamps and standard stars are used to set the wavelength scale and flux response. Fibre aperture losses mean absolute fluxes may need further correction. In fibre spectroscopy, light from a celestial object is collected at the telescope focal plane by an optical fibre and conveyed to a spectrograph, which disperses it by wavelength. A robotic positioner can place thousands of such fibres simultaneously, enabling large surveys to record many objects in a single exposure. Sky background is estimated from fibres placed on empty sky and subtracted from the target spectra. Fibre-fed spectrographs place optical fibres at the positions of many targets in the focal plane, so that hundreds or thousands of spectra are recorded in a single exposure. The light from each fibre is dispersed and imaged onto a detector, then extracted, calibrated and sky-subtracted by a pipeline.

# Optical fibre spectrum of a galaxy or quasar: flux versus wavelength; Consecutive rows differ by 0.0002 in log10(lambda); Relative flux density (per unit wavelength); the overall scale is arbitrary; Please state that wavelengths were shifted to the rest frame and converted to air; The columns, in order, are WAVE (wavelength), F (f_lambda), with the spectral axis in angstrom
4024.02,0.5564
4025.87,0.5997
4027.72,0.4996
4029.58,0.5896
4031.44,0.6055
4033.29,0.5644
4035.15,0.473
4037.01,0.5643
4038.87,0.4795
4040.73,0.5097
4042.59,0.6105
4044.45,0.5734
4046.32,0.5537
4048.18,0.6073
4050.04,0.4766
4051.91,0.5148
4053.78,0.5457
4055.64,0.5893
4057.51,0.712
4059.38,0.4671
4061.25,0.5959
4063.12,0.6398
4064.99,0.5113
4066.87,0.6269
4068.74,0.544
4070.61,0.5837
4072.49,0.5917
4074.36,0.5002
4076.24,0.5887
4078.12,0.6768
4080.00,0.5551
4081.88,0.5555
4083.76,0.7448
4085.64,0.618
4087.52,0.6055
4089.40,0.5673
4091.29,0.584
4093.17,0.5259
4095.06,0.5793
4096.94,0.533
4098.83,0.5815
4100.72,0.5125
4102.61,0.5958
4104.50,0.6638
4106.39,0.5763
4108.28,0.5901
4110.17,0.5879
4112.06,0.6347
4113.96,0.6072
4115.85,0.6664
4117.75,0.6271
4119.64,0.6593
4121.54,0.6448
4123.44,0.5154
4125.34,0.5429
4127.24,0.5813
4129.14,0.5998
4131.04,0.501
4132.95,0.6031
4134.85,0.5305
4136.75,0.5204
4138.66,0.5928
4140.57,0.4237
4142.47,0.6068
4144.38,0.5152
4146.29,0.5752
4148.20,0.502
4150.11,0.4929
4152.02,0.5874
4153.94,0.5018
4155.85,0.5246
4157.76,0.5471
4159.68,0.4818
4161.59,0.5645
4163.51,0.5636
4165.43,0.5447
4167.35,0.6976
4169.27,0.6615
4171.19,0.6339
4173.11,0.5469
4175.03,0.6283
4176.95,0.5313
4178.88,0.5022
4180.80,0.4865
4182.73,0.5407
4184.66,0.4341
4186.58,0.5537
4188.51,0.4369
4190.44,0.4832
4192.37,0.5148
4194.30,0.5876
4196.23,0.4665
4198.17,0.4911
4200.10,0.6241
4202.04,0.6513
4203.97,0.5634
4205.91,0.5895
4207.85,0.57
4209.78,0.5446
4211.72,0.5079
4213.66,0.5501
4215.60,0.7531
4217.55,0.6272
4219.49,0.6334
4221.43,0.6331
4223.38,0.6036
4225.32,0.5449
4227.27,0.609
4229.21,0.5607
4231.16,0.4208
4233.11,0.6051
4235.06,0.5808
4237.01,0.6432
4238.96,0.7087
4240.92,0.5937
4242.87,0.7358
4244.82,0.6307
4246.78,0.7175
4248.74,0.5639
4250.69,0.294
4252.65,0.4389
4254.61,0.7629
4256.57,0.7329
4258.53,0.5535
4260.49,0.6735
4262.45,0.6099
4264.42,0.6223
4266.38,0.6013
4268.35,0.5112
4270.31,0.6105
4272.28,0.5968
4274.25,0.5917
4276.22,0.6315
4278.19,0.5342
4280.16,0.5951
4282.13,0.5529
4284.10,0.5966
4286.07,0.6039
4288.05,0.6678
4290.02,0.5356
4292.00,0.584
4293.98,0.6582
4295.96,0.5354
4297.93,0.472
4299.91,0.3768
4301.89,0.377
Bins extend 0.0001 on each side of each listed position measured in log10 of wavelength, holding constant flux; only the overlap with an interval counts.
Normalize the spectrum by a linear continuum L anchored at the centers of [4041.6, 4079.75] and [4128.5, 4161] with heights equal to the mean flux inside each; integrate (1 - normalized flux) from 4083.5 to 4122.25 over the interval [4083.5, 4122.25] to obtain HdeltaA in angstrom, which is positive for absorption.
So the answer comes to -3.3 angstrom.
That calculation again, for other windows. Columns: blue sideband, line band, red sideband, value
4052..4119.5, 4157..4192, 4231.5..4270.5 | 3.1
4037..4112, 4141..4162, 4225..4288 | 1.9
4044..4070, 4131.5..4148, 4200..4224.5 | 1.2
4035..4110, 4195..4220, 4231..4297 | 0.4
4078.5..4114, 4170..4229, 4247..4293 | 2.7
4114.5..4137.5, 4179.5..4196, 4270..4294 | 2.4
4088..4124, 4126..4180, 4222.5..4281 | 3.5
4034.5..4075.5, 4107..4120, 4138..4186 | -1.6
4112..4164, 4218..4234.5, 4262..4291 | 0.0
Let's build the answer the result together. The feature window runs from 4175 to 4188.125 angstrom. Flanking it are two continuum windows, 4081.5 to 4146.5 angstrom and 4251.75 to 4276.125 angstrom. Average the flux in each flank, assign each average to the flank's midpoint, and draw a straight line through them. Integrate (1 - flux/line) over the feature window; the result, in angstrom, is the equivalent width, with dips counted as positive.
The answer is 1.8 angstrom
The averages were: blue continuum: 0.582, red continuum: 0.61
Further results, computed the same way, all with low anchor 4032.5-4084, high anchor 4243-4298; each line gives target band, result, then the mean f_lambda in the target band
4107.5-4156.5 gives 0.80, 0.567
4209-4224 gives -0.54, 0.607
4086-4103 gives 0.18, 0.566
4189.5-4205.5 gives 0.95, 0.549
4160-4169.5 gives -0.22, 0.594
